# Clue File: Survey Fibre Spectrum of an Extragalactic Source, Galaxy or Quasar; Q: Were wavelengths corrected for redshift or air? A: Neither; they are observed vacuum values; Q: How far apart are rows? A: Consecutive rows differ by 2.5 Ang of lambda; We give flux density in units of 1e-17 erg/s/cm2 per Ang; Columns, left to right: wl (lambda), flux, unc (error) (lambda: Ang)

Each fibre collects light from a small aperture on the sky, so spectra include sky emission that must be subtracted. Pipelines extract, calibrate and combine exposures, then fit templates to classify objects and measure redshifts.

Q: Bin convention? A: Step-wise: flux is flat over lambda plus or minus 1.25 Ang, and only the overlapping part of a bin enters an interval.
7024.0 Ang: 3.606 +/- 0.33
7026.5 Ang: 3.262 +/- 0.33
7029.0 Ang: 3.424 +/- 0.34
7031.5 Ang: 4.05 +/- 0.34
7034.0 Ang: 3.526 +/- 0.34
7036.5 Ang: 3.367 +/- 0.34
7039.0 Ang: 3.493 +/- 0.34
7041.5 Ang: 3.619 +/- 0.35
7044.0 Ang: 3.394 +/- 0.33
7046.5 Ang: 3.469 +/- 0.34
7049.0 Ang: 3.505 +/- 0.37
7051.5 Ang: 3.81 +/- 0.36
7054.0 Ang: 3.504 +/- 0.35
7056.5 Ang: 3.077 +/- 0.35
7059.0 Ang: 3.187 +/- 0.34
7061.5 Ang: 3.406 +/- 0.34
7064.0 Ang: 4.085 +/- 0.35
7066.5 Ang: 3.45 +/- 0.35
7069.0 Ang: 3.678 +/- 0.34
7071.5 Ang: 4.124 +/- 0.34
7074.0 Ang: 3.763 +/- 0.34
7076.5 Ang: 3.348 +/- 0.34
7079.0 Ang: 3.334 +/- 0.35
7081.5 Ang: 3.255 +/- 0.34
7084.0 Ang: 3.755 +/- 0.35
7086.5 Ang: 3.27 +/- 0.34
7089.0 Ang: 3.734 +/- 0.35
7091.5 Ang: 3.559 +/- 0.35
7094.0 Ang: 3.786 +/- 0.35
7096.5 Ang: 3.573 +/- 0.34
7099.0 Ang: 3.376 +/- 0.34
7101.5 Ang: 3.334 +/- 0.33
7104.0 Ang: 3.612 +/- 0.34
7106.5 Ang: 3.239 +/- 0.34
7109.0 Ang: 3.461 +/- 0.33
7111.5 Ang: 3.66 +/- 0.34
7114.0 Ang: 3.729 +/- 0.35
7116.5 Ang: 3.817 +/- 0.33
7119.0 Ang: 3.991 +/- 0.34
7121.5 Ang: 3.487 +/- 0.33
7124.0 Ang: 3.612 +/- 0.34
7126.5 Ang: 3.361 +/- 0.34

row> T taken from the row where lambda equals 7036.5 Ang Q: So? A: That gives 3.367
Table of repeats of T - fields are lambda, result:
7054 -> 3.504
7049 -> 3.505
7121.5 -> 3.487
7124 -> 3.612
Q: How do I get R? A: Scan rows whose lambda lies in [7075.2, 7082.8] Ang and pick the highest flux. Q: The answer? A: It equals 3.348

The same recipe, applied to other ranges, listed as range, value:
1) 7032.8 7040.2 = 3.526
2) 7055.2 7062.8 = 3.406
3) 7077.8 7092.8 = 3.755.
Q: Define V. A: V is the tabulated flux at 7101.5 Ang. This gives 3.334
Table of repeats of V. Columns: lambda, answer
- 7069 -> 3.678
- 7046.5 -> 3.469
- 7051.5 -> 3.81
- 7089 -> 3.734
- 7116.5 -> 3.817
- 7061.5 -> 3.406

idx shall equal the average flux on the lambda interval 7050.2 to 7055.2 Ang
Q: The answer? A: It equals 3.66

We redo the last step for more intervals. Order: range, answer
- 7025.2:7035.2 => 3.57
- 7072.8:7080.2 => 3.48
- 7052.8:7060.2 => 3.25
